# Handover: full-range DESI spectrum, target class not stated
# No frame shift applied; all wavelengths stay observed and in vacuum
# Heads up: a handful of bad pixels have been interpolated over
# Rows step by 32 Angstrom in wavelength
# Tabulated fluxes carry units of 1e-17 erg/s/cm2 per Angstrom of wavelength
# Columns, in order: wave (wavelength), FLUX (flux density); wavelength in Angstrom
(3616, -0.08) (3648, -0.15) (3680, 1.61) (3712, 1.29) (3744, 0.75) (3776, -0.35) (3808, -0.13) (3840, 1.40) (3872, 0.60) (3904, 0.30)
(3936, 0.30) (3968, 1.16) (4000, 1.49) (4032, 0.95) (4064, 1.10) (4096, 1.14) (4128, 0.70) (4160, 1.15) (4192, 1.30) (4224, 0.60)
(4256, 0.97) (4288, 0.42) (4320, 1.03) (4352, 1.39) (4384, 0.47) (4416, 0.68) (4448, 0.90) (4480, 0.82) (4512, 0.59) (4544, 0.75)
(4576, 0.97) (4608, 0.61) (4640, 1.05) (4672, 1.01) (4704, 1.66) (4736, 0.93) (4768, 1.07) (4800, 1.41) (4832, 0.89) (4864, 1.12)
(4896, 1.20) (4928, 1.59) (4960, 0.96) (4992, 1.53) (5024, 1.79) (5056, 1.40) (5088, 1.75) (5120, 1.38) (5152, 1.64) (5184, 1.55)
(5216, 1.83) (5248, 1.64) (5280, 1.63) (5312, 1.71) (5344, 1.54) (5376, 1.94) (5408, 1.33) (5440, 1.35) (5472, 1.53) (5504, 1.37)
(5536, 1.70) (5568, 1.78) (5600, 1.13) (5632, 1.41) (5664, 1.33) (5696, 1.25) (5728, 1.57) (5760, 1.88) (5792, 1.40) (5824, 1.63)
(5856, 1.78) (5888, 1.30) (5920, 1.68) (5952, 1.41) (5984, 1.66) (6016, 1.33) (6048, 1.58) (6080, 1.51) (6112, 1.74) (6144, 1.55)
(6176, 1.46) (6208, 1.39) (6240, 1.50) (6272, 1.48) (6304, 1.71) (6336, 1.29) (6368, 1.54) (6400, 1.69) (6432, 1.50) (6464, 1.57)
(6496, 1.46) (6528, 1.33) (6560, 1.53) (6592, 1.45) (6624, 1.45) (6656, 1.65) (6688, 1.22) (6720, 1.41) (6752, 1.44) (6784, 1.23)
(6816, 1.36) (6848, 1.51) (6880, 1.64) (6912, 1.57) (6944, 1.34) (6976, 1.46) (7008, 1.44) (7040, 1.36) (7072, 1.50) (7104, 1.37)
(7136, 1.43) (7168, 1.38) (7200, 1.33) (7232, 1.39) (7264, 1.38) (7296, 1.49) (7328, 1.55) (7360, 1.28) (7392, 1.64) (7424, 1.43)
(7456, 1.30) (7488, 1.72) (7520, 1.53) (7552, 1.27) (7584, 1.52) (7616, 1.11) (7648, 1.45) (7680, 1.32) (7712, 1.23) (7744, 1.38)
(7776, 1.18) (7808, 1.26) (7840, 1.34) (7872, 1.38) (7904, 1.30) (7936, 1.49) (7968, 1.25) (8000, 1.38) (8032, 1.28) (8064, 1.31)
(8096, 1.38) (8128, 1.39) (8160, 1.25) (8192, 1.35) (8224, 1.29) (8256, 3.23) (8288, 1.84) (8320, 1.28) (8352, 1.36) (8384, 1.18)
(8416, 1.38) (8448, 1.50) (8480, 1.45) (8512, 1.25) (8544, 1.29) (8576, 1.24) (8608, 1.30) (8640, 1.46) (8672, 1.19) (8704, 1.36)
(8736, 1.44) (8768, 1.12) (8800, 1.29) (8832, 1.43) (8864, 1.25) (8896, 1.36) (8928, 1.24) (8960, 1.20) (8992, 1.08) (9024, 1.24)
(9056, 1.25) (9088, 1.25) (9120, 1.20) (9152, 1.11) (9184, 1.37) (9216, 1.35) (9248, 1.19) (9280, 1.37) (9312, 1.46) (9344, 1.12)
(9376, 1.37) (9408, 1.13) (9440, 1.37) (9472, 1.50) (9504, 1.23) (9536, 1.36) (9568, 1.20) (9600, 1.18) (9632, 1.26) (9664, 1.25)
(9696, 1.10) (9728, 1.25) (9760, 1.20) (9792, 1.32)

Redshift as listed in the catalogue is 0.26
